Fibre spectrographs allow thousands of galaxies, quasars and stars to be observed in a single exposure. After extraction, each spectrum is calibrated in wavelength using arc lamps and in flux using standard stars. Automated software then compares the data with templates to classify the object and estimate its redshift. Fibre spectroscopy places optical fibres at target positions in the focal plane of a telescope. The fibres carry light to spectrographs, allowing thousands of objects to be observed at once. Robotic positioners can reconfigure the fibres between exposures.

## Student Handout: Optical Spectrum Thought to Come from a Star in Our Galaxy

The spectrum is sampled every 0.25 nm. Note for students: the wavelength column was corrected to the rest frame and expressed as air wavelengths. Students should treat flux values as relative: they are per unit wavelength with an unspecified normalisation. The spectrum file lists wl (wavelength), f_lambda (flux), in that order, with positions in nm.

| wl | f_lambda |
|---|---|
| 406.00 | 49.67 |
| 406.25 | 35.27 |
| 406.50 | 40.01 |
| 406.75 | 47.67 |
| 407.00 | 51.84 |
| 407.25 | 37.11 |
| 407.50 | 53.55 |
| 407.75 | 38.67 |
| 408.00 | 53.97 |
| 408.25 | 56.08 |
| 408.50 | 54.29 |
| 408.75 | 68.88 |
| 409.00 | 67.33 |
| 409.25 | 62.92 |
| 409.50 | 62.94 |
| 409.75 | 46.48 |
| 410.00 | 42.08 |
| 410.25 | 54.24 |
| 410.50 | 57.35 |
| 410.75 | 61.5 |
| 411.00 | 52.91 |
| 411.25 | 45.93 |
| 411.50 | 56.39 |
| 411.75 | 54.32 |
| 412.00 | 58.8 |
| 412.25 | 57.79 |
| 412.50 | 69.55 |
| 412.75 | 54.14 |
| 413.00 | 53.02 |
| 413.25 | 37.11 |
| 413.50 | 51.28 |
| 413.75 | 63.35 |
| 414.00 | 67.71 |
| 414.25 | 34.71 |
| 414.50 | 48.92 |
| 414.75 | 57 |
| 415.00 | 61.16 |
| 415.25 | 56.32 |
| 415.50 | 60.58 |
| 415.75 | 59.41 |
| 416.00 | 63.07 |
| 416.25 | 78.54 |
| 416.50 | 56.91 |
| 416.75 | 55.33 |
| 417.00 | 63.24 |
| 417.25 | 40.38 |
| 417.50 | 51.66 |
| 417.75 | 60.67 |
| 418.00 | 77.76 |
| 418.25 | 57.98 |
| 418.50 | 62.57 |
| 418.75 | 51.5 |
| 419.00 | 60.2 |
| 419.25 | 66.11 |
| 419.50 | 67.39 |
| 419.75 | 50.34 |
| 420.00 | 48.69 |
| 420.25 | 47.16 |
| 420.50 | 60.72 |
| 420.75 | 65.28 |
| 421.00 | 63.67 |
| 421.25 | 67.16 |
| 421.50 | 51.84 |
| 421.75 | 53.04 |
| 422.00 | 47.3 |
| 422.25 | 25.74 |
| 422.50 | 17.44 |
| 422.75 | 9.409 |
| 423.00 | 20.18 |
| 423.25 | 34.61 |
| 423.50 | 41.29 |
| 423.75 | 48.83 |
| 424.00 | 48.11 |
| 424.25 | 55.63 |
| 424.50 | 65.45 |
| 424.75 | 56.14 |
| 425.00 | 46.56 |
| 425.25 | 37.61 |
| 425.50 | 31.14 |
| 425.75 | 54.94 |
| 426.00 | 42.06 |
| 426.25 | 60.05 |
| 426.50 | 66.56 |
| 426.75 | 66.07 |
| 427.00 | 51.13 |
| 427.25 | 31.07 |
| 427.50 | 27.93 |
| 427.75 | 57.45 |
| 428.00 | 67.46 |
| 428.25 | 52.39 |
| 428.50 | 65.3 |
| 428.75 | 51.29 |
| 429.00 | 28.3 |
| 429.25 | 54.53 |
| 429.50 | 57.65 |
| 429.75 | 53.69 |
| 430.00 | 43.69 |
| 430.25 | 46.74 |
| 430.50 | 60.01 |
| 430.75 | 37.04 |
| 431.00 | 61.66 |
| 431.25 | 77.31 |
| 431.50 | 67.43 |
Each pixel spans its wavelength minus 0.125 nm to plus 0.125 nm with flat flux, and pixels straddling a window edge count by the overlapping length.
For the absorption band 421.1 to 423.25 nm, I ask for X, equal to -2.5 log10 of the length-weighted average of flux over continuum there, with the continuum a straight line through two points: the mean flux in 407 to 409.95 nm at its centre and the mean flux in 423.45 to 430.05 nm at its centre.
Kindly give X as 0.370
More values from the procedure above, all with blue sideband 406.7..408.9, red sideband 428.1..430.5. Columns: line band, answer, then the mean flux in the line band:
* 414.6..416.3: -0.192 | 61.4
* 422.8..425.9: 0.161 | 44.2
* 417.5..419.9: -0.186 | 61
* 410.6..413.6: -0.060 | 54.4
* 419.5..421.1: -0.109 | 56.7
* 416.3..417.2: -0.143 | 58.7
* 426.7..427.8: 0.146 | 44.7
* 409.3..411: -0.058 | 54.4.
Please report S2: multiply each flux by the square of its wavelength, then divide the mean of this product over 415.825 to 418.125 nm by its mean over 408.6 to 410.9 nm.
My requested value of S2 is 1.1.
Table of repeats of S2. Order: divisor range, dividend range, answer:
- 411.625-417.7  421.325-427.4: 0.82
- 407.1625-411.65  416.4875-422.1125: 1.12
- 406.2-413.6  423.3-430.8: 1.03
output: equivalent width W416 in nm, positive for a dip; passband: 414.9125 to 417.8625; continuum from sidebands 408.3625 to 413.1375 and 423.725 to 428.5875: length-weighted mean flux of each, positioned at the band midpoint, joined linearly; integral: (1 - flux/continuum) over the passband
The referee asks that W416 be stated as -0.21 nm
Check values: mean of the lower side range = 56.8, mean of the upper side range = 51.5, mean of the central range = 58.9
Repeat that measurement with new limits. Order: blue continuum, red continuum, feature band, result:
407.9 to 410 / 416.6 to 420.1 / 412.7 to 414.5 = 0.21 nm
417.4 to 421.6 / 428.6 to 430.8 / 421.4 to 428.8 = 0.99 nm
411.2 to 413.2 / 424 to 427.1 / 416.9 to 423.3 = 0.36 nm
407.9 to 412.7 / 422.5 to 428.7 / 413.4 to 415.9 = -0.10 nm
